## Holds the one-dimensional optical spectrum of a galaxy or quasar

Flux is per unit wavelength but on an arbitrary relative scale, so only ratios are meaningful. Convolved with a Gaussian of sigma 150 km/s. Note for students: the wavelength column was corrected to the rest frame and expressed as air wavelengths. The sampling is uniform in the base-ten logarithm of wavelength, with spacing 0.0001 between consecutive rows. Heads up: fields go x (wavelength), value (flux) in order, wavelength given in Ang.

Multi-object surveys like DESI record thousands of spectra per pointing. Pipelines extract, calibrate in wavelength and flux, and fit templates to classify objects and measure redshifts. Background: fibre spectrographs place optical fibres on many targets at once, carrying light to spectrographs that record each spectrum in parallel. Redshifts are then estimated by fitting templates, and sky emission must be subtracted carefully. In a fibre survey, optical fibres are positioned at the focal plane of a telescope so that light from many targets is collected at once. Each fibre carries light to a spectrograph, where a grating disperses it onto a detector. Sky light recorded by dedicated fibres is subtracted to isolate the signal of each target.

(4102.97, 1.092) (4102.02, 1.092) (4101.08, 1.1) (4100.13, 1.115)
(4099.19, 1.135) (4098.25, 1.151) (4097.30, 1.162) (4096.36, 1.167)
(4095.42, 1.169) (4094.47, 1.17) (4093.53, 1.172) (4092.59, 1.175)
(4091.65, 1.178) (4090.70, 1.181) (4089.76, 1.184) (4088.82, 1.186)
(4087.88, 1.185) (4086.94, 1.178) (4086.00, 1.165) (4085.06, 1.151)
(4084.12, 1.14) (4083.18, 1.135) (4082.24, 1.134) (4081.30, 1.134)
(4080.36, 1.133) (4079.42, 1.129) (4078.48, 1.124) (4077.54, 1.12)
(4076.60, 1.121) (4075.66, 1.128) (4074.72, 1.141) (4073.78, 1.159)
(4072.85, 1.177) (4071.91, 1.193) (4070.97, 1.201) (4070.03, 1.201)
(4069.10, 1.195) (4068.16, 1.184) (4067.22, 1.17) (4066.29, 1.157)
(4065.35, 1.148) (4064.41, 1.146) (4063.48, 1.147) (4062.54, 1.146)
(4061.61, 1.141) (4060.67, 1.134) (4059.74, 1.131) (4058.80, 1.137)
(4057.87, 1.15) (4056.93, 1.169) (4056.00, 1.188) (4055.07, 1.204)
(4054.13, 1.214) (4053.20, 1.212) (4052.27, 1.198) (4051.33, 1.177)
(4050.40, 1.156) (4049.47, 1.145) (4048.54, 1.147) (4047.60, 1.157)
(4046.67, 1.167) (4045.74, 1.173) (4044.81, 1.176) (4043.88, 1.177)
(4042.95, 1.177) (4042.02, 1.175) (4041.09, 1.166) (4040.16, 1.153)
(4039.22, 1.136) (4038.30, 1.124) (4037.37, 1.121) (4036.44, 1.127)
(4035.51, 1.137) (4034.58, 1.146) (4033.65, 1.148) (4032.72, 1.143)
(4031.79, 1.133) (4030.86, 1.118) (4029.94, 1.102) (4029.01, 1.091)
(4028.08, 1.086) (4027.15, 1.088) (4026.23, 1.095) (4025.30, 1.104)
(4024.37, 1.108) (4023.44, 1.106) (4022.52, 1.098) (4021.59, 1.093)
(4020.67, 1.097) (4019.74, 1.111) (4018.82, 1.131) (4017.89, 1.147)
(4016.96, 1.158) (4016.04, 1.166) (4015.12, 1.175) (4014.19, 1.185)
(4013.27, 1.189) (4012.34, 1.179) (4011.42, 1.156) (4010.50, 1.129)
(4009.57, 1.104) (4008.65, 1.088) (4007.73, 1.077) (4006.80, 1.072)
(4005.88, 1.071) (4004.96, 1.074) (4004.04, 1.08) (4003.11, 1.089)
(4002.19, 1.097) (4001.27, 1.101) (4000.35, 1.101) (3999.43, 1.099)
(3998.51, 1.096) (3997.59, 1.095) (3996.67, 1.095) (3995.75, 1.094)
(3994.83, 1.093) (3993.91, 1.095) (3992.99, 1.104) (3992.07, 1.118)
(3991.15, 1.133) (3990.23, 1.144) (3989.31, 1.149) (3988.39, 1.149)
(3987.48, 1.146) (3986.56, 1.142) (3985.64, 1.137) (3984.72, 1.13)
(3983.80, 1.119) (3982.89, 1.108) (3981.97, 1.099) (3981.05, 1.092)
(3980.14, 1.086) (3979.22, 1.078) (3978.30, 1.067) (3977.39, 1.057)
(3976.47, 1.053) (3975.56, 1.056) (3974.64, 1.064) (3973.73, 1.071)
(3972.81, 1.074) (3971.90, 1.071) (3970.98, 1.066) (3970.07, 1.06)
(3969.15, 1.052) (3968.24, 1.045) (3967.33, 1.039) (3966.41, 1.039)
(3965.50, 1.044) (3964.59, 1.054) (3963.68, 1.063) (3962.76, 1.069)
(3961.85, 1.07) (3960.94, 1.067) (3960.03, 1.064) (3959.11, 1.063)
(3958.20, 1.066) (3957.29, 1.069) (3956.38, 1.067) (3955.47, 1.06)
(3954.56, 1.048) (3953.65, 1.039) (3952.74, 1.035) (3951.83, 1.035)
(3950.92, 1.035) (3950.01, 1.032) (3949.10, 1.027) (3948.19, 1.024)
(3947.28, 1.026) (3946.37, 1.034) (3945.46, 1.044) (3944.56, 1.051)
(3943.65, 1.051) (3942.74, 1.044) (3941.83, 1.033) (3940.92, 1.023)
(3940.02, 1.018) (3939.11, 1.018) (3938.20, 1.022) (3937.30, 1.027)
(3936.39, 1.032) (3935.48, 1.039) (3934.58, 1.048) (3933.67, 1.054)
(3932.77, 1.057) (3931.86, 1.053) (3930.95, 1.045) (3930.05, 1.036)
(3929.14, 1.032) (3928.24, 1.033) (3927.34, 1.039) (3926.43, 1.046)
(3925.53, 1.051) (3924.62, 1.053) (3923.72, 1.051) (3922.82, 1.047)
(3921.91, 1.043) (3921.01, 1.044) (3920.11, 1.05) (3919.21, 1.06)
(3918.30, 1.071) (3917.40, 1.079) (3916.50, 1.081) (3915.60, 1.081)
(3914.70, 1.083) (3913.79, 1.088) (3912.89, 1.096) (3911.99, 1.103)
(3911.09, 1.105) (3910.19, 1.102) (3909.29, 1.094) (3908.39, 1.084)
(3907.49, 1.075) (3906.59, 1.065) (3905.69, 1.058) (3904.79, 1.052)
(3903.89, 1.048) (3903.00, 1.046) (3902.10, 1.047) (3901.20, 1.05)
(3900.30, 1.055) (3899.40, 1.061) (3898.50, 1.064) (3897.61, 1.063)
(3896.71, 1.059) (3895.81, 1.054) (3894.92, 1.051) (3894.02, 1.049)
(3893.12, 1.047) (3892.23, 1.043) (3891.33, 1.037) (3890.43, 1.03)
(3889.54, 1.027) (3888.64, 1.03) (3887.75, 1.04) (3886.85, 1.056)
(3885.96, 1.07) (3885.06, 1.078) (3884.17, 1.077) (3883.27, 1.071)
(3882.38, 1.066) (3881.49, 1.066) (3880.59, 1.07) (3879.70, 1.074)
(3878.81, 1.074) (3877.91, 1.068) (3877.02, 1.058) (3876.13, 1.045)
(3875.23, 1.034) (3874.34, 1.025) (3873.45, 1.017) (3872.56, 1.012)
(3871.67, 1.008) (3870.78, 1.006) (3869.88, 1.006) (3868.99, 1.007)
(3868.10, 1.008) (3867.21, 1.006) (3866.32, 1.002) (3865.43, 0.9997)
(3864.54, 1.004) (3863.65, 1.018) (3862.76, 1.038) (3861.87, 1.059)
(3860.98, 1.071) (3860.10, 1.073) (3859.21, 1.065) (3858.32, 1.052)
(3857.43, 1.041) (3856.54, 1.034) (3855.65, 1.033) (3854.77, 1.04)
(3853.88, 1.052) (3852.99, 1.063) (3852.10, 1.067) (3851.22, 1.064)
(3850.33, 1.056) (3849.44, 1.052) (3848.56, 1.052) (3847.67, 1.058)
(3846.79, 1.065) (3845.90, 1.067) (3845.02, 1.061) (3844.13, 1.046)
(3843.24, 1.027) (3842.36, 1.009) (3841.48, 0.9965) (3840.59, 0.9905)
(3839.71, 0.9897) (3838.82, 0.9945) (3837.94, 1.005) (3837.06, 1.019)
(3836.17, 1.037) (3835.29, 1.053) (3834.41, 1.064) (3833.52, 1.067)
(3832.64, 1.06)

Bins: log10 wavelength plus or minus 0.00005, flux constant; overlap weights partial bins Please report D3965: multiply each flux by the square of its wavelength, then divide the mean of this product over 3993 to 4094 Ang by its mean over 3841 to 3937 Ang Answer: 1.2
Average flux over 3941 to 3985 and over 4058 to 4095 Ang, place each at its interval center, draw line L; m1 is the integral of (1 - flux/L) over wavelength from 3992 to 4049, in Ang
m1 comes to -0.76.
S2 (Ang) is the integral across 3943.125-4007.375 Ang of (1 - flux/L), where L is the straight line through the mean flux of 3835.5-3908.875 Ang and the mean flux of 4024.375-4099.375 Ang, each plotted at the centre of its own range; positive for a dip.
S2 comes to 1.6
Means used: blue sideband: 1.04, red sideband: 1.15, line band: 1.08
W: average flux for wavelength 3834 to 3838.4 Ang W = 1.04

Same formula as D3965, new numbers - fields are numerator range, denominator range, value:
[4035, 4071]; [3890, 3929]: 1.18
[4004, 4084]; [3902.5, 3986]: 1.13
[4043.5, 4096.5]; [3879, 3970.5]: 1.19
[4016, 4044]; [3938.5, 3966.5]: 1.12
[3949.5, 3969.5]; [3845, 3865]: 1.06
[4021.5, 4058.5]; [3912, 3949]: 1.15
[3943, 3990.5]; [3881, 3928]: 1.04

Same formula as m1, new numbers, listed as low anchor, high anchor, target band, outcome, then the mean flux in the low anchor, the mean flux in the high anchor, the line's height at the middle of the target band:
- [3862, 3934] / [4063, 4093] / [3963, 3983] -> 0.57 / 1.05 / 1.16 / 1.1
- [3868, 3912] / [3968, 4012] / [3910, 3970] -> 1.28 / 1.05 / 1.1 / 1.07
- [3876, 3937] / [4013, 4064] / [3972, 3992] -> 0.11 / 1.06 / 1.15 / 1.11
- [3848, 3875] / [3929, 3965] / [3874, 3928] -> -1.12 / 1.03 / 1.04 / 1.04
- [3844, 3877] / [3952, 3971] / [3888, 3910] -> -0.19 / 1.04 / 1.06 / 1.04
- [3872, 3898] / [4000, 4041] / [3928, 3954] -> 1.04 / 1.05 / 1.12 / 1.08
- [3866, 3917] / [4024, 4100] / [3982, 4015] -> 0.01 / 1.05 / 1.15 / 1.12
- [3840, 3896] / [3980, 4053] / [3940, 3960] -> 0.84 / 1.04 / 1.13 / 1.09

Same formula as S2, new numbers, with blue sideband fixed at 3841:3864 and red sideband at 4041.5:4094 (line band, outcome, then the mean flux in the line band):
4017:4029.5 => 0.4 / 1.11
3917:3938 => 0.8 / 1.05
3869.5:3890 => 0.3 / 1.05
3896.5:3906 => 0.2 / 1.05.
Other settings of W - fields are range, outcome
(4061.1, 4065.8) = 1.14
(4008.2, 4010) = 1.1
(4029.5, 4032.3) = 1.12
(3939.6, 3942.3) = 1.03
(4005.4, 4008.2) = 1.07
